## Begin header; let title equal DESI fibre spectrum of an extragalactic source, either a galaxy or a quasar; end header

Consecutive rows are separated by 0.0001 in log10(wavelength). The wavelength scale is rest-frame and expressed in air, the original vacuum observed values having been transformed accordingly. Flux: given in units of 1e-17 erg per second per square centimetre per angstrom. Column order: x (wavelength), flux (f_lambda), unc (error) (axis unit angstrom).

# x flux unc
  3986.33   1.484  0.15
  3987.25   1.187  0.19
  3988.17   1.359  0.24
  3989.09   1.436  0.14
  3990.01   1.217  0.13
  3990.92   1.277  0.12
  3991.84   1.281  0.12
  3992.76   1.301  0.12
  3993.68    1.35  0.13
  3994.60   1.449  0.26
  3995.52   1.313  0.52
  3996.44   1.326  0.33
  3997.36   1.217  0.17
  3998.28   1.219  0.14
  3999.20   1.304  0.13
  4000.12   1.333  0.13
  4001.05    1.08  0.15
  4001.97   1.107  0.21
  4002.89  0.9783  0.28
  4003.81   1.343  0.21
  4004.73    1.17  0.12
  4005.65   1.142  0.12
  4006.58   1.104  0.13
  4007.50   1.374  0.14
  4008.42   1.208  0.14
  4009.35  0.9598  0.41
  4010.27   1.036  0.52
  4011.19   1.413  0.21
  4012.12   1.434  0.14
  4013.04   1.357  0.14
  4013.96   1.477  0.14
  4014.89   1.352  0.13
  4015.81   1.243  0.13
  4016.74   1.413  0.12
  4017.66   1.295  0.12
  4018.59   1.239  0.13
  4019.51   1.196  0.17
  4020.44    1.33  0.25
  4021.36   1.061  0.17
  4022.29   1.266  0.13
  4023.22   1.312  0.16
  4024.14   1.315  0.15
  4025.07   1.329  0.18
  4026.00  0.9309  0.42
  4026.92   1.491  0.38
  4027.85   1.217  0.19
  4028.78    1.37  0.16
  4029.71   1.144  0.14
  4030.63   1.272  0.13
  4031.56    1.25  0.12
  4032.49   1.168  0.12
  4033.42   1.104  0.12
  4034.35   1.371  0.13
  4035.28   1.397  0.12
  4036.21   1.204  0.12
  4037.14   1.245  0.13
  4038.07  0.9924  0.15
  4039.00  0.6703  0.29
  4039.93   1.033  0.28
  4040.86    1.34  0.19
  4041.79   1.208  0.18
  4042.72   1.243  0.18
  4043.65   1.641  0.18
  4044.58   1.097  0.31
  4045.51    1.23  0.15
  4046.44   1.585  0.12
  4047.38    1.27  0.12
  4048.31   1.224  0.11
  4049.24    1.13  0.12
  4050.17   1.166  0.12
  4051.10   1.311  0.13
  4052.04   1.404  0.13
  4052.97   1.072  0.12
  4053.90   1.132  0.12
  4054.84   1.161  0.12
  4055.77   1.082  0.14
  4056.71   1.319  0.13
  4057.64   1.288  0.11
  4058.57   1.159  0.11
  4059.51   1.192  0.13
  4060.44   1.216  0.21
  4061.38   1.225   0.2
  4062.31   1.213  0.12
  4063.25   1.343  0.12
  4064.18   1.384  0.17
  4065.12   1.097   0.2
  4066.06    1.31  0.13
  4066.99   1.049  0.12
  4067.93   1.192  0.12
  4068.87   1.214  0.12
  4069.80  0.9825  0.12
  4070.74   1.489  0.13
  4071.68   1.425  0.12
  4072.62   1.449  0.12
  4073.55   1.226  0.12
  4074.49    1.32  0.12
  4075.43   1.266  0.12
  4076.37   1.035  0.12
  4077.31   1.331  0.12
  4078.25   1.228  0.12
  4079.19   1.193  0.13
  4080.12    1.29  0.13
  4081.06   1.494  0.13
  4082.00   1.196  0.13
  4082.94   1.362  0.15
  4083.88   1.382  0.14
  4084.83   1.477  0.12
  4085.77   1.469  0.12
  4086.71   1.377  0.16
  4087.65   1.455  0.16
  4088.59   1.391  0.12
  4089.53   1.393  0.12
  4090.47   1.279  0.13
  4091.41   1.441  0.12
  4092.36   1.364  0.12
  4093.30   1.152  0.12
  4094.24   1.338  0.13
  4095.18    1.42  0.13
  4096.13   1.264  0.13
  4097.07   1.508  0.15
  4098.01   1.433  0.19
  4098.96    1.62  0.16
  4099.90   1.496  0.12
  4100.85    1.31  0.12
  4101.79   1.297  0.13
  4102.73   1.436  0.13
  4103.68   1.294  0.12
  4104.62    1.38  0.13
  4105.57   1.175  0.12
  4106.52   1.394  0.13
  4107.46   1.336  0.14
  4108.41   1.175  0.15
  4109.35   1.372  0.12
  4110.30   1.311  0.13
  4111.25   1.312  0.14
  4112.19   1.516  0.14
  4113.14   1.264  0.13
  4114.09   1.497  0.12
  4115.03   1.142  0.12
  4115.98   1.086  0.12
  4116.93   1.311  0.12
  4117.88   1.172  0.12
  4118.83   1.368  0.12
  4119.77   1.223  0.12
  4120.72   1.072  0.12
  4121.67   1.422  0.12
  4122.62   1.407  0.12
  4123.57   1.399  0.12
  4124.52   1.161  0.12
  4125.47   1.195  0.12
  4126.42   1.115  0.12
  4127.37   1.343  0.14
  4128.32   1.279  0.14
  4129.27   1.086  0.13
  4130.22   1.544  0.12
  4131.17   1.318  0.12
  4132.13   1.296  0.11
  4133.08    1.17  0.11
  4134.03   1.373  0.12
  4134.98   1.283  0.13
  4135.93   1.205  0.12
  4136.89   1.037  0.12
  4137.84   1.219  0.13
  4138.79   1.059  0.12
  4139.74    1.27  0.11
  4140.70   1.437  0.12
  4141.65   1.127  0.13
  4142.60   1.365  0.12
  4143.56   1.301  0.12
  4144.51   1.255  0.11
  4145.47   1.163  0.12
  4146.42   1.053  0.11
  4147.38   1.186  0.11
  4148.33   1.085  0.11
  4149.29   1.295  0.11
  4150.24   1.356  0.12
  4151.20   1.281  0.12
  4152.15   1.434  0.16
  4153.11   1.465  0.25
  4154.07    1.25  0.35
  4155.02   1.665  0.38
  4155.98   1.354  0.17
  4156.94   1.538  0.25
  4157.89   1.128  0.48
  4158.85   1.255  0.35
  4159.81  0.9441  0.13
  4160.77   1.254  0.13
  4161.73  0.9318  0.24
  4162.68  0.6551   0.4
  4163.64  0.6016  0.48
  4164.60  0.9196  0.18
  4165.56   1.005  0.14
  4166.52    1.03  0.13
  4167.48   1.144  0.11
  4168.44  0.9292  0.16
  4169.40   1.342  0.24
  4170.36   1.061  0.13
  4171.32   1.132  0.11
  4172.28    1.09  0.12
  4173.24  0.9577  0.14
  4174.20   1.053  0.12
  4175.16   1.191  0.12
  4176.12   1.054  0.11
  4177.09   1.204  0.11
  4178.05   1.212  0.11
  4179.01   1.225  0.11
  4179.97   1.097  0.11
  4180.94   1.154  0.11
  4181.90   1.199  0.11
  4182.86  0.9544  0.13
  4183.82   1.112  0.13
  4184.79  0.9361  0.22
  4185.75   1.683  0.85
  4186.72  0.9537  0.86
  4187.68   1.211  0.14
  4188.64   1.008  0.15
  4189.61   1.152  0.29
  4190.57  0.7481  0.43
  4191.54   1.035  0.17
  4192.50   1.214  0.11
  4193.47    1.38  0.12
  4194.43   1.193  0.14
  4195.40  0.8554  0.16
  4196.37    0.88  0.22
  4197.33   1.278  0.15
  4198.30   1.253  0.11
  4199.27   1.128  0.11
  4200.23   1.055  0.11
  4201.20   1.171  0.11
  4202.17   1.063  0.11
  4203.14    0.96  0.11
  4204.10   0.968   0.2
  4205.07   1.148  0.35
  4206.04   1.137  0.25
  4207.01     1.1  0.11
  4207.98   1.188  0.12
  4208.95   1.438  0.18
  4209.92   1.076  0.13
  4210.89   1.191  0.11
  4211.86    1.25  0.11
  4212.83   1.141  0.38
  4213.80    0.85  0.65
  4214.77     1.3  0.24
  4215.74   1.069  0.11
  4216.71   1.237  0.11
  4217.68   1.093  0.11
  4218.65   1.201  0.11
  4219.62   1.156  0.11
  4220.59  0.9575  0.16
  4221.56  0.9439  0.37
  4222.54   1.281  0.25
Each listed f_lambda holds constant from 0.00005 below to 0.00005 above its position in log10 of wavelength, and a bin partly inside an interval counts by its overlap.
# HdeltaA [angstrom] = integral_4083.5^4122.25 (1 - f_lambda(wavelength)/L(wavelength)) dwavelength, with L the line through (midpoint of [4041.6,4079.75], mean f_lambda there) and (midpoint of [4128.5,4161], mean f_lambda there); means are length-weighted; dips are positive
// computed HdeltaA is -2.71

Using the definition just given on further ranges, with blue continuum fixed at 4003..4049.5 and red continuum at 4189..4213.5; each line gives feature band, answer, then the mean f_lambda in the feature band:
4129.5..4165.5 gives -1.82 angstrom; 1.21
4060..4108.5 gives -4.84 angstrom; 1.32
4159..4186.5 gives 1.50 angstrom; 1.07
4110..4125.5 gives -1.46 angstrom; 1.29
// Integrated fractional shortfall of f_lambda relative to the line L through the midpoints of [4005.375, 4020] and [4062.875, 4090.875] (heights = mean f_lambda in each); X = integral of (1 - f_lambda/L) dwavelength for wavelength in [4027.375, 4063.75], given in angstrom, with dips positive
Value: 1.8 angstrom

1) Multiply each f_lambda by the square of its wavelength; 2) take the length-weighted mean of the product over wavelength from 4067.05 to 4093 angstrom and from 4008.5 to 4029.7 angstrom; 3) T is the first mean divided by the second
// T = 1.1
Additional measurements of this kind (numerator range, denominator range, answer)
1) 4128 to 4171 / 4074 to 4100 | 0.91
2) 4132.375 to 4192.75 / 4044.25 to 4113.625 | 0.93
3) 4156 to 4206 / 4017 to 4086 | 0.93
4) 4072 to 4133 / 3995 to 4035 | 1.11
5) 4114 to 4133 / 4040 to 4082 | 1.04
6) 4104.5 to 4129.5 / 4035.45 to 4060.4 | 1.09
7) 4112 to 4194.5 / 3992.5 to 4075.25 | 1.02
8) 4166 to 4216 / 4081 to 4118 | 0.86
